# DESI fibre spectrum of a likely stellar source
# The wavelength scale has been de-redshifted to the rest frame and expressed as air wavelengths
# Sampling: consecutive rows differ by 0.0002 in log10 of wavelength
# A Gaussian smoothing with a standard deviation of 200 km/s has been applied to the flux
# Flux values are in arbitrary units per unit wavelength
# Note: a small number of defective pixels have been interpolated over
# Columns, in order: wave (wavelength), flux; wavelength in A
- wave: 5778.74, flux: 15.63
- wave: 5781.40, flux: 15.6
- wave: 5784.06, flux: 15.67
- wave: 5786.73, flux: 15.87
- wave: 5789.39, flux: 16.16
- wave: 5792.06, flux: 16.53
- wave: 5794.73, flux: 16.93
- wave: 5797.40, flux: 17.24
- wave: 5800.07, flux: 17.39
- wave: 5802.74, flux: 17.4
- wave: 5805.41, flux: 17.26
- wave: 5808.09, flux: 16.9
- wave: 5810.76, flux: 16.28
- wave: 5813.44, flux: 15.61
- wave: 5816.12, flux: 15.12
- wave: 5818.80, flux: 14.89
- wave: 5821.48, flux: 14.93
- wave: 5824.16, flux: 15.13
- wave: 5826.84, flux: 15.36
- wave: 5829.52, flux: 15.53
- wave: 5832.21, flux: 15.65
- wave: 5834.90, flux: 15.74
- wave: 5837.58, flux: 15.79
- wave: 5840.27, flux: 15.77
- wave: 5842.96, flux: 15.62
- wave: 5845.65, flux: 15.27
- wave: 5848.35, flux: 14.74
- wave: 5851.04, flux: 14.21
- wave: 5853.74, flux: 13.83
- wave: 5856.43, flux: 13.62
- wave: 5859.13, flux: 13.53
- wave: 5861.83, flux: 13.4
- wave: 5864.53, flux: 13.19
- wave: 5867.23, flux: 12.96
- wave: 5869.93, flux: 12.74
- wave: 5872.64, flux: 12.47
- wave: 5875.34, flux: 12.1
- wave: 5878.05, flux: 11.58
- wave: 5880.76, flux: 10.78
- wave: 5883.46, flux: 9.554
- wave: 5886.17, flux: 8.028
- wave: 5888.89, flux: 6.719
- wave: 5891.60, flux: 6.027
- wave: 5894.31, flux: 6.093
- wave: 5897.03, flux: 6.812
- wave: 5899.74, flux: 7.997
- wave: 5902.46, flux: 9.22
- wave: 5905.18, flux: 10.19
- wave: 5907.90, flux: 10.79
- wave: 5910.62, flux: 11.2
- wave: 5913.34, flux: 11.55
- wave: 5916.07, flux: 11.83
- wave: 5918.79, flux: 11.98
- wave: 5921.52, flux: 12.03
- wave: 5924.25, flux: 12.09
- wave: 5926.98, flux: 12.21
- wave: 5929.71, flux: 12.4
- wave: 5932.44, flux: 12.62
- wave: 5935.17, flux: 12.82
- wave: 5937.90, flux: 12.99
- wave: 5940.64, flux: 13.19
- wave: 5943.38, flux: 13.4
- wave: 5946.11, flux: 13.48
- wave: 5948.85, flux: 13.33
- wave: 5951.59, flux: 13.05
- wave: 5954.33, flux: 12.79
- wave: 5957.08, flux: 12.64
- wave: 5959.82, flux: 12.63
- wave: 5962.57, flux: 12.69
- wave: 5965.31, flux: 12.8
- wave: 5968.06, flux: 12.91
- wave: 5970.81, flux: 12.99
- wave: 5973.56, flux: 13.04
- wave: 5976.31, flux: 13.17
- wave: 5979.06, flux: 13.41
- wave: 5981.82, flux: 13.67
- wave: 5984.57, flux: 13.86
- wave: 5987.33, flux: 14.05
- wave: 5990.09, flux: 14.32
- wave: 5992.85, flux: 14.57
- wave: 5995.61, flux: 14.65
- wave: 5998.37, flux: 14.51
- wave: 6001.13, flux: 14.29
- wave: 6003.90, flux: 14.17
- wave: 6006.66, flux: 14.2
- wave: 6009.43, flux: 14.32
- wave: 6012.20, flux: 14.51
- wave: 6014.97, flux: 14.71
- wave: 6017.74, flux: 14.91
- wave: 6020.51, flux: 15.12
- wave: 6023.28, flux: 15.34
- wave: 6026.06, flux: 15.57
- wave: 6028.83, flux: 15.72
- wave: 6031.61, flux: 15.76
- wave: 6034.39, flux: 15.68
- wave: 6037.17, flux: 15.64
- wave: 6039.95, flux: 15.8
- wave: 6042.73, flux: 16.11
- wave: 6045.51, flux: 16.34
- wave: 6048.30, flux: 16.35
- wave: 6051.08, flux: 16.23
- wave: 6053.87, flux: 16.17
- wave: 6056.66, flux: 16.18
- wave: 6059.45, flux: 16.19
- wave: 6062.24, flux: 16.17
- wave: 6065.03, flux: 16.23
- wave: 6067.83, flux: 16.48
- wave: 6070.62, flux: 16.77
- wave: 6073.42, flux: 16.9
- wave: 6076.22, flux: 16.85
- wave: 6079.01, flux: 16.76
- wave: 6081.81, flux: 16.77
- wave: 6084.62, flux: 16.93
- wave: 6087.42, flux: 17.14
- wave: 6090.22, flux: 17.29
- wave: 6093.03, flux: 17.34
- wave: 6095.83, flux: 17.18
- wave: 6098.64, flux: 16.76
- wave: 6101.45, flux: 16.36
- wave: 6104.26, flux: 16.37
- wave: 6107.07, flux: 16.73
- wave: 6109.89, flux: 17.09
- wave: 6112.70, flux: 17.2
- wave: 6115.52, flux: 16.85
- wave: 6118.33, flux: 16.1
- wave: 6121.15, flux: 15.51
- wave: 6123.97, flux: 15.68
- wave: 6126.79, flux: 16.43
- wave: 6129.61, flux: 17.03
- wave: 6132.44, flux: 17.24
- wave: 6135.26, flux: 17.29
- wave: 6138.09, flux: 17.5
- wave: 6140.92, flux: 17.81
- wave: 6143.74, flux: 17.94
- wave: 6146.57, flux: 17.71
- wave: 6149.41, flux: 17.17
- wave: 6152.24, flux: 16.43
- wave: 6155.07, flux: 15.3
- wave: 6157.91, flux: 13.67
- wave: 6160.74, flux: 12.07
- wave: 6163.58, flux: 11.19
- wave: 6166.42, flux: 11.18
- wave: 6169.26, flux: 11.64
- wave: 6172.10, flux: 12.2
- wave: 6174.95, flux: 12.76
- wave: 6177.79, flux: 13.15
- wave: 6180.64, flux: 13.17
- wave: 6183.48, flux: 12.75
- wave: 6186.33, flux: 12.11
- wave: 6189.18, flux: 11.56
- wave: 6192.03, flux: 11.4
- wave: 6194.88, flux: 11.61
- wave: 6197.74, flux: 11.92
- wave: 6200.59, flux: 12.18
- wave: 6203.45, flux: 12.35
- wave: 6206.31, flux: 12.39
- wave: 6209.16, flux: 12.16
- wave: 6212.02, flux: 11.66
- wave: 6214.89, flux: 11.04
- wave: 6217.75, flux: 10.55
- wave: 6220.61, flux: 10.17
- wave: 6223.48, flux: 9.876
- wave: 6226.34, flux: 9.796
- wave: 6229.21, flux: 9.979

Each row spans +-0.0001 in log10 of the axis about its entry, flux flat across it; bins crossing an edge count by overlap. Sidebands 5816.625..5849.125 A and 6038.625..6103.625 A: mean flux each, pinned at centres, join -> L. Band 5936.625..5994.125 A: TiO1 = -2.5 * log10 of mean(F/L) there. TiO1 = 0.21 mag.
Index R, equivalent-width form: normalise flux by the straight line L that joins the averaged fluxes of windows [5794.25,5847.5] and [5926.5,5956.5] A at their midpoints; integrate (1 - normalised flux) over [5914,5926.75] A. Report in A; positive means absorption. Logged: 1.4 A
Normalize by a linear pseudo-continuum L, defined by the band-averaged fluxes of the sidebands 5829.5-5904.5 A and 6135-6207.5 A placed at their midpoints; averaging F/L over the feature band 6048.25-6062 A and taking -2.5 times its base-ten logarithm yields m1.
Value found -0.24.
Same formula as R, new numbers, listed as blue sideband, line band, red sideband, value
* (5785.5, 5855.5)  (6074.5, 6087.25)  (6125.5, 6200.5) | -2.00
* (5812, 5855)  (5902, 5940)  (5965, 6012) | 6.95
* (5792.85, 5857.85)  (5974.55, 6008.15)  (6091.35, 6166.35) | 4.02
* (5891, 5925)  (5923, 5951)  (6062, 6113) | -4.74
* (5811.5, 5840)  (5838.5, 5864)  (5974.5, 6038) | 1.45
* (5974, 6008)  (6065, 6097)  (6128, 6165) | -3.62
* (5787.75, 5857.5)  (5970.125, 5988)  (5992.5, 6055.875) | 2.24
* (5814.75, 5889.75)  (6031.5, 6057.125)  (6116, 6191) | -3.12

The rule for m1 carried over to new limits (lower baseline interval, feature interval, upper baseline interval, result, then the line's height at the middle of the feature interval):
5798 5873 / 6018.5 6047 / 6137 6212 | -0.11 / 14.1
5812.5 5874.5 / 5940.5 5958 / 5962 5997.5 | 0.05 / 13.8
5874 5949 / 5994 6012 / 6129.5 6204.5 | -0.20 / 11.9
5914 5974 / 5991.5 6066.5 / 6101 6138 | -0.06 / 14.6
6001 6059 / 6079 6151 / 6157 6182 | -0.25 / 13.5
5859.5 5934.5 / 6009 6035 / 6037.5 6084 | -0.01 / 15.1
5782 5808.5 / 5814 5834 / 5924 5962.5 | 0.05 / 15.9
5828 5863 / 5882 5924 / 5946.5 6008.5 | 0.45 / 14.3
